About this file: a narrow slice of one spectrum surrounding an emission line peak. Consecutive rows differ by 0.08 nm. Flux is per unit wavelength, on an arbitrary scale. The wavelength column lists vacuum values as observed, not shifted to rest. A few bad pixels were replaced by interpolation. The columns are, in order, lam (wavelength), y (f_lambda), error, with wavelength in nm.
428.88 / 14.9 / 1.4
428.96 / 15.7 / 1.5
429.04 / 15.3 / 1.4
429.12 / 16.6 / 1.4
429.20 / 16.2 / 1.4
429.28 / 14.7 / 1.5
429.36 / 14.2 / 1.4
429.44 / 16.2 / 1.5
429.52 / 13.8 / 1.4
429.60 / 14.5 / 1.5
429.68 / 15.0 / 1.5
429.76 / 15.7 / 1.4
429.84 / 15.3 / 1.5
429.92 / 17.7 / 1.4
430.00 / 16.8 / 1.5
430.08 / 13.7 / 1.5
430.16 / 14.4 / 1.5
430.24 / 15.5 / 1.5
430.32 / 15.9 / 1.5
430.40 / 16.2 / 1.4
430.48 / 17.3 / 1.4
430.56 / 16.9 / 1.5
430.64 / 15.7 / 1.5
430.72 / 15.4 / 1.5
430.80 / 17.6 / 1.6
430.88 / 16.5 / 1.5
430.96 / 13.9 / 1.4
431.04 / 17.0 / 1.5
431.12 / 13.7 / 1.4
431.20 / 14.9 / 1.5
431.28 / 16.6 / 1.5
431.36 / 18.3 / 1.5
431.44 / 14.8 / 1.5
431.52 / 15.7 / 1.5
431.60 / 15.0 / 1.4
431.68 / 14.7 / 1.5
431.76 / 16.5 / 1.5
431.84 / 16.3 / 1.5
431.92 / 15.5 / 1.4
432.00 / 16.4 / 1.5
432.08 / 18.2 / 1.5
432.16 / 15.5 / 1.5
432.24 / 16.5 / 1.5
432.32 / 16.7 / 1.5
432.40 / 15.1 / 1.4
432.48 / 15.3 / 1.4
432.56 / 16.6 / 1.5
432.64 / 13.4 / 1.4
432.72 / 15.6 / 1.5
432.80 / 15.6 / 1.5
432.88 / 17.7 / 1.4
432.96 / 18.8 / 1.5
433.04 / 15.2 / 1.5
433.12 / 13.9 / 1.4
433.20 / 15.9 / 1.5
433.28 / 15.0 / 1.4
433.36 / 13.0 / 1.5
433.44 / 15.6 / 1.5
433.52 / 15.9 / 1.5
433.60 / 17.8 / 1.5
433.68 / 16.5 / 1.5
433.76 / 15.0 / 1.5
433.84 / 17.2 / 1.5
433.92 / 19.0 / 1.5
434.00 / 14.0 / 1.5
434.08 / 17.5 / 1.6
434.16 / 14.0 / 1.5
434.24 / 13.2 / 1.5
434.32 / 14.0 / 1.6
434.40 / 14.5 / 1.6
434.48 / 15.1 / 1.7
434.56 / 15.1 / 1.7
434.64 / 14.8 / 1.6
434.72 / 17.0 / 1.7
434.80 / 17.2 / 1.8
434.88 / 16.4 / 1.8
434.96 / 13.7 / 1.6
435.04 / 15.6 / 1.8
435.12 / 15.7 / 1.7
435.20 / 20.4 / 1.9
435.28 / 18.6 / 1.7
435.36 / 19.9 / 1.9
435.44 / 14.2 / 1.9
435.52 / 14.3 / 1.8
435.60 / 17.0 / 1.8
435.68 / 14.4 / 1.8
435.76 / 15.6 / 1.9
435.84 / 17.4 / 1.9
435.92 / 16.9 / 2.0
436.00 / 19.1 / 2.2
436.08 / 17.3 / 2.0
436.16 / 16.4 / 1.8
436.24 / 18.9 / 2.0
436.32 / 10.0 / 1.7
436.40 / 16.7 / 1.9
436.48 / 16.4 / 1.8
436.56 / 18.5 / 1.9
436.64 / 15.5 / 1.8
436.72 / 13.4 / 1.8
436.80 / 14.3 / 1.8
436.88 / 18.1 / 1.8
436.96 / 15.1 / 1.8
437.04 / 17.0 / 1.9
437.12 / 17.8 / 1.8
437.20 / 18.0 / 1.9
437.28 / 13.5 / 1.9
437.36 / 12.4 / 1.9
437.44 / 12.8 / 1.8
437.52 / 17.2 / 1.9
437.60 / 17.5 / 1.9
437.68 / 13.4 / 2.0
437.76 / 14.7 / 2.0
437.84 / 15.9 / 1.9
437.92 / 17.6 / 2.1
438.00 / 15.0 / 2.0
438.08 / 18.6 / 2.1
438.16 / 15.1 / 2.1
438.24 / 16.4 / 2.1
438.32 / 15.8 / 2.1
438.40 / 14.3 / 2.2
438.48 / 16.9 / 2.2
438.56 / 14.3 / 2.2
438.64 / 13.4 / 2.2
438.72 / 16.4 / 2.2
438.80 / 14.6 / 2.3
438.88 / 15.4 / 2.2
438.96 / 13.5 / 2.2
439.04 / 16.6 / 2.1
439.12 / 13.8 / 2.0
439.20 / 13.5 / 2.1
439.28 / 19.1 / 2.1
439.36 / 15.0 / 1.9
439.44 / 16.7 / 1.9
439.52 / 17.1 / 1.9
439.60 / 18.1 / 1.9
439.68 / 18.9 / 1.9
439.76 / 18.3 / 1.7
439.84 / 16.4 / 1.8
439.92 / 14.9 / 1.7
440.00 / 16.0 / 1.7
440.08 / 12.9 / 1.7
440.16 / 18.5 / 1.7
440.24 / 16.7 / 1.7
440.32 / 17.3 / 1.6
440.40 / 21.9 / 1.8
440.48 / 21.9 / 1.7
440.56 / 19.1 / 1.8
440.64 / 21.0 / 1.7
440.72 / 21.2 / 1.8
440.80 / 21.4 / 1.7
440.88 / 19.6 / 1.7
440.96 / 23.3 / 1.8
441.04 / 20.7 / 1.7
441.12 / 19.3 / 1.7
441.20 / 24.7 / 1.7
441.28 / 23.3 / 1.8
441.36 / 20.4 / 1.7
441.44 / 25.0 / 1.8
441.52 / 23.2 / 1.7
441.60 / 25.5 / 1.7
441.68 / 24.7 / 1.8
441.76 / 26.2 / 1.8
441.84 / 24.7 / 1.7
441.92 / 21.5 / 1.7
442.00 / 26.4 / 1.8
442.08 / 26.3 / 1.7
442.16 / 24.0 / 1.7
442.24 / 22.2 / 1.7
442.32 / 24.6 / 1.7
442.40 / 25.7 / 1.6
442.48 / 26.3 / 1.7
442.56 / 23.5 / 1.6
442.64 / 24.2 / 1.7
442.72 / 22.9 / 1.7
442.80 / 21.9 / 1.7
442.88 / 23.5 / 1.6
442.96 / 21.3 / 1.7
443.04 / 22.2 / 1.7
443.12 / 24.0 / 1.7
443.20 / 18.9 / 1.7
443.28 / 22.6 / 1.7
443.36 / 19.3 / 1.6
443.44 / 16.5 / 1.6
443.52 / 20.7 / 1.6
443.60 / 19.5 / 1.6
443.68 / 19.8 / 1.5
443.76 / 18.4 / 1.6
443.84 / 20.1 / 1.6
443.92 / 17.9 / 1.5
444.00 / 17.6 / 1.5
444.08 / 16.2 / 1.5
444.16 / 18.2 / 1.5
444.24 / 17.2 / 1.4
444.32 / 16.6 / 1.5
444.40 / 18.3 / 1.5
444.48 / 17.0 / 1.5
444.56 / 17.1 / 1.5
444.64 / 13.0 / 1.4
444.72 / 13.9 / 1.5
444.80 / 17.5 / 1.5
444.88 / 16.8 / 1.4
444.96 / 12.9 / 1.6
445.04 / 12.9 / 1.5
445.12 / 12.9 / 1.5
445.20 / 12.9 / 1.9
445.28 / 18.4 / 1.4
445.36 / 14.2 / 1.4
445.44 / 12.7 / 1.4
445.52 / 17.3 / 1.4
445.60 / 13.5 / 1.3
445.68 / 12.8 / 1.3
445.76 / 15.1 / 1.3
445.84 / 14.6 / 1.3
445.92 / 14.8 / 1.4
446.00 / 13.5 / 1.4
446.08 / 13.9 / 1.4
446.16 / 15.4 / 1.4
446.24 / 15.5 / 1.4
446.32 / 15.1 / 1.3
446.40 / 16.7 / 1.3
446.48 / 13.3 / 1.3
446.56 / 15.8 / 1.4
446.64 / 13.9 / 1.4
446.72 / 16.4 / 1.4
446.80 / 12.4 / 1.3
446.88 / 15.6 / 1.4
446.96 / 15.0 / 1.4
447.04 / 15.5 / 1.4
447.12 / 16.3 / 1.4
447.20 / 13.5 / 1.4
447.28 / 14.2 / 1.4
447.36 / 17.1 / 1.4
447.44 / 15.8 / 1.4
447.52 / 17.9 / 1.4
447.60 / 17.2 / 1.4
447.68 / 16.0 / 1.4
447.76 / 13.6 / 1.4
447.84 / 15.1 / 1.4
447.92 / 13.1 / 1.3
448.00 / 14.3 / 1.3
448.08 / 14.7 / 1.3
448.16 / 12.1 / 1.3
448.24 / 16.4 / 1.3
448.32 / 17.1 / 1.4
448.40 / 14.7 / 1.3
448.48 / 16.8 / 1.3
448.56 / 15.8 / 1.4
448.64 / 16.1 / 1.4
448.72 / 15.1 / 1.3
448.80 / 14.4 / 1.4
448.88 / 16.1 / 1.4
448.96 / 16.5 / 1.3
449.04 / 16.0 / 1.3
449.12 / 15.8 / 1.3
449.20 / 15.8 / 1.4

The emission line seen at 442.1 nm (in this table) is Mg II 2798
